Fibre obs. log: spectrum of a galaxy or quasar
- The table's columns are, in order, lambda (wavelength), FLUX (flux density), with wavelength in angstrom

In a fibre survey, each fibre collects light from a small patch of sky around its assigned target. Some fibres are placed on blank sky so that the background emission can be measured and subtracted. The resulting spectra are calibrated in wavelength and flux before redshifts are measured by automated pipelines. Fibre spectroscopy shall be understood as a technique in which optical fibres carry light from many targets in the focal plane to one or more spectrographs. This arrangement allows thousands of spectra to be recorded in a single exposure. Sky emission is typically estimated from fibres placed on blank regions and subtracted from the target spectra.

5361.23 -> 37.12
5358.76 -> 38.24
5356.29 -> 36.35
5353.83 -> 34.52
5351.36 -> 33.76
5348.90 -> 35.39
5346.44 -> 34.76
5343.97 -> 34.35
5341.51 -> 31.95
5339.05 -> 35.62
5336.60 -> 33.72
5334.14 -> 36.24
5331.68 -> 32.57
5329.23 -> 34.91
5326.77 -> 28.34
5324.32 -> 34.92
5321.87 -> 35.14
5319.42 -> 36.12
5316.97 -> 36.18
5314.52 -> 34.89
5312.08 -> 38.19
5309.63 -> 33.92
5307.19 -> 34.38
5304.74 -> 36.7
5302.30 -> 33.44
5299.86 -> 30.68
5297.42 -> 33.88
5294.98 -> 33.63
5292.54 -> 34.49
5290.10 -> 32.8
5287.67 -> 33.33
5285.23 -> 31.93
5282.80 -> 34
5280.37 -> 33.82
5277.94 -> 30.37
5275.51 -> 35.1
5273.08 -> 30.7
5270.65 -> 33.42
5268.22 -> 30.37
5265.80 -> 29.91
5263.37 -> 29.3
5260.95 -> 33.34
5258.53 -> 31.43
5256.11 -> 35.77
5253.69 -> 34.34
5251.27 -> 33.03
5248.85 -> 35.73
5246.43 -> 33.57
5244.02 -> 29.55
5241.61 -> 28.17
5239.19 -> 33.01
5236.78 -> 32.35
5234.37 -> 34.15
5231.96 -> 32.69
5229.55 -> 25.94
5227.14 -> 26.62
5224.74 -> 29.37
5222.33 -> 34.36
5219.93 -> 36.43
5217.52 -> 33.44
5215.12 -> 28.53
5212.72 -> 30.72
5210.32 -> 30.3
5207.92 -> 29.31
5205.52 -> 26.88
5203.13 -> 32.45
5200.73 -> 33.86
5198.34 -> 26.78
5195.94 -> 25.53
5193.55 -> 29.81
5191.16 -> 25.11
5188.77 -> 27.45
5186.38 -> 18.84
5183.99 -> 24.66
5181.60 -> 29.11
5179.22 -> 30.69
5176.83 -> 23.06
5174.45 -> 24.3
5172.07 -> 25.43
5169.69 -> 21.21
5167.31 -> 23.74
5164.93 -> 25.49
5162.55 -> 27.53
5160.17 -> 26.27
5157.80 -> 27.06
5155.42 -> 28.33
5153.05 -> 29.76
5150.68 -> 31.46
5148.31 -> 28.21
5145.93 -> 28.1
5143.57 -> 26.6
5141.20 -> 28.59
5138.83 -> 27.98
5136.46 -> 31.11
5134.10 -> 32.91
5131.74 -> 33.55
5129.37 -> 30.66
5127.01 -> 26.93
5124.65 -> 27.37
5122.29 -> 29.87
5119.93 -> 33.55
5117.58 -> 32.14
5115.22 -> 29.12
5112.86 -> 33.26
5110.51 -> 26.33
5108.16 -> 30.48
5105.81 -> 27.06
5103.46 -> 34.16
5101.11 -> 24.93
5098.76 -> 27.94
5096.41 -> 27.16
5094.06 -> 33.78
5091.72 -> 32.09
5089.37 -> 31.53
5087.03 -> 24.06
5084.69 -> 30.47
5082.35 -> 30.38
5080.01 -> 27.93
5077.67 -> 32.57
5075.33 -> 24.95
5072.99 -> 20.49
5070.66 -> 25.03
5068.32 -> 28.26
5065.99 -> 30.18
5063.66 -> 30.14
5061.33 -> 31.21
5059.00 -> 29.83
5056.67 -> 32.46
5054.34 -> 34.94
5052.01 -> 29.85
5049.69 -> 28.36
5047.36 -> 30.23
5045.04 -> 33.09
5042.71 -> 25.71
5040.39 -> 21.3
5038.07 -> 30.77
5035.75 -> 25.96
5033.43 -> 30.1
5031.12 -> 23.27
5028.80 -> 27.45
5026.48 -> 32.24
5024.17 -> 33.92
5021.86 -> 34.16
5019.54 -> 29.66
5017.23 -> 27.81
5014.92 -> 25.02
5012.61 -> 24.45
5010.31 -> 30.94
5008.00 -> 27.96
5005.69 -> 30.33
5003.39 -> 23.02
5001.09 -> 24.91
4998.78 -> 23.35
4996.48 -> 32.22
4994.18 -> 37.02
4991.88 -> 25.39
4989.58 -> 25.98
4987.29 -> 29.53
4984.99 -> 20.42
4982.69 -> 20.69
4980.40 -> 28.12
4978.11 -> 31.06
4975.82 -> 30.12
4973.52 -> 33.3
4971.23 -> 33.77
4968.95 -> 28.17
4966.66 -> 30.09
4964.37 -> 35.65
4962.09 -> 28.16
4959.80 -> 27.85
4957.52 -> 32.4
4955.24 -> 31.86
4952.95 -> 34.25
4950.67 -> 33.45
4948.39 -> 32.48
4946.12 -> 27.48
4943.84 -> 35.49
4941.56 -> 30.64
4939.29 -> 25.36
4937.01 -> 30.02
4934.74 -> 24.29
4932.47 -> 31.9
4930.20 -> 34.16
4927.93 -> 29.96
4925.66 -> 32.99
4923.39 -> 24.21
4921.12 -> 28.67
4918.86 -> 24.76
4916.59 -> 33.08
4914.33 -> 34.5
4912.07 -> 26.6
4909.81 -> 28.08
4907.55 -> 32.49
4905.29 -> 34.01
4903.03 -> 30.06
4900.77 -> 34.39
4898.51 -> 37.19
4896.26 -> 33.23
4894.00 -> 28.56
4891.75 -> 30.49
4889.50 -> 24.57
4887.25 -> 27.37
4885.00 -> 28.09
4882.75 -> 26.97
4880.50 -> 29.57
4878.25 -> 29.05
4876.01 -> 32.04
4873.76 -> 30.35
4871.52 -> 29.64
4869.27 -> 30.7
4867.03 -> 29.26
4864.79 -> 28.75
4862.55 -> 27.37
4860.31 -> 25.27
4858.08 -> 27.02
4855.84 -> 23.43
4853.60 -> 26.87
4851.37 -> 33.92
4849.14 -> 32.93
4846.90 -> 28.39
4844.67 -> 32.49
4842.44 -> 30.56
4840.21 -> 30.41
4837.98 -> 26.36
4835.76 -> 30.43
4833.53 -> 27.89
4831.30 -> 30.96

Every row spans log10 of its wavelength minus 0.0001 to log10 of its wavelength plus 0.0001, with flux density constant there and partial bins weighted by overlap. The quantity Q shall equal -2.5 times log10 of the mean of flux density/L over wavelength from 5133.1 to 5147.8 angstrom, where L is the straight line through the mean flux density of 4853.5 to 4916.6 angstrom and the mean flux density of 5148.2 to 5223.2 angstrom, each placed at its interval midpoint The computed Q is -0.03 mag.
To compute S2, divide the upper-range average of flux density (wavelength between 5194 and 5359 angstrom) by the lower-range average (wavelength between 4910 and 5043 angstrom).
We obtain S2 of 1.13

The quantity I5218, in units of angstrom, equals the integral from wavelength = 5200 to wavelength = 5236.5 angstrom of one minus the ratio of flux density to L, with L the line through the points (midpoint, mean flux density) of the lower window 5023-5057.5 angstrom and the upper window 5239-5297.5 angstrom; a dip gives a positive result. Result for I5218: 1.0 angstrom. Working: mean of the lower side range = 29.3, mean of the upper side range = 32.6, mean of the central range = 31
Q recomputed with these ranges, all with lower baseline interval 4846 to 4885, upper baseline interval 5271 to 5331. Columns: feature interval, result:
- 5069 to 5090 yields 0.145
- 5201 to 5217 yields 0.092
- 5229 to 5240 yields 0.038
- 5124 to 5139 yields 0.055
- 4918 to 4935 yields 0.015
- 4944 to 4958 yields -0.082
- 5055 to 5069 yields 0.018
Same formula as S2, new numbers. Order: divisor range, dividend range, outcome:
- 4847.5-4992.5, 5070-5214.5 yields 0.95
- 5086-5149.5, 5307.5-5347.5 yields 1.16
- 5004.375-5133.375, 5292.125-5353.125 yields 1.17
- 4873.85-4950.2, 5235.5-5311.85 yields 1.09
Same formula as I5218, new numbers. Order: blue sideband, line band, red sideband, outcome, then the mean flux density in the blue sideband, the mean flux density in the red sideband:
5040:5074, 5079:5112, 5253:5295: 0.43 angstrom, 28.9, 32.6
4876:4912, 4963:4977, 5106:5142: -0.73 angstrom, 30.2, 30.2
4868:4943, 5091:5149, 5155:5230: -2.89 angstrom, 30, 27.8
